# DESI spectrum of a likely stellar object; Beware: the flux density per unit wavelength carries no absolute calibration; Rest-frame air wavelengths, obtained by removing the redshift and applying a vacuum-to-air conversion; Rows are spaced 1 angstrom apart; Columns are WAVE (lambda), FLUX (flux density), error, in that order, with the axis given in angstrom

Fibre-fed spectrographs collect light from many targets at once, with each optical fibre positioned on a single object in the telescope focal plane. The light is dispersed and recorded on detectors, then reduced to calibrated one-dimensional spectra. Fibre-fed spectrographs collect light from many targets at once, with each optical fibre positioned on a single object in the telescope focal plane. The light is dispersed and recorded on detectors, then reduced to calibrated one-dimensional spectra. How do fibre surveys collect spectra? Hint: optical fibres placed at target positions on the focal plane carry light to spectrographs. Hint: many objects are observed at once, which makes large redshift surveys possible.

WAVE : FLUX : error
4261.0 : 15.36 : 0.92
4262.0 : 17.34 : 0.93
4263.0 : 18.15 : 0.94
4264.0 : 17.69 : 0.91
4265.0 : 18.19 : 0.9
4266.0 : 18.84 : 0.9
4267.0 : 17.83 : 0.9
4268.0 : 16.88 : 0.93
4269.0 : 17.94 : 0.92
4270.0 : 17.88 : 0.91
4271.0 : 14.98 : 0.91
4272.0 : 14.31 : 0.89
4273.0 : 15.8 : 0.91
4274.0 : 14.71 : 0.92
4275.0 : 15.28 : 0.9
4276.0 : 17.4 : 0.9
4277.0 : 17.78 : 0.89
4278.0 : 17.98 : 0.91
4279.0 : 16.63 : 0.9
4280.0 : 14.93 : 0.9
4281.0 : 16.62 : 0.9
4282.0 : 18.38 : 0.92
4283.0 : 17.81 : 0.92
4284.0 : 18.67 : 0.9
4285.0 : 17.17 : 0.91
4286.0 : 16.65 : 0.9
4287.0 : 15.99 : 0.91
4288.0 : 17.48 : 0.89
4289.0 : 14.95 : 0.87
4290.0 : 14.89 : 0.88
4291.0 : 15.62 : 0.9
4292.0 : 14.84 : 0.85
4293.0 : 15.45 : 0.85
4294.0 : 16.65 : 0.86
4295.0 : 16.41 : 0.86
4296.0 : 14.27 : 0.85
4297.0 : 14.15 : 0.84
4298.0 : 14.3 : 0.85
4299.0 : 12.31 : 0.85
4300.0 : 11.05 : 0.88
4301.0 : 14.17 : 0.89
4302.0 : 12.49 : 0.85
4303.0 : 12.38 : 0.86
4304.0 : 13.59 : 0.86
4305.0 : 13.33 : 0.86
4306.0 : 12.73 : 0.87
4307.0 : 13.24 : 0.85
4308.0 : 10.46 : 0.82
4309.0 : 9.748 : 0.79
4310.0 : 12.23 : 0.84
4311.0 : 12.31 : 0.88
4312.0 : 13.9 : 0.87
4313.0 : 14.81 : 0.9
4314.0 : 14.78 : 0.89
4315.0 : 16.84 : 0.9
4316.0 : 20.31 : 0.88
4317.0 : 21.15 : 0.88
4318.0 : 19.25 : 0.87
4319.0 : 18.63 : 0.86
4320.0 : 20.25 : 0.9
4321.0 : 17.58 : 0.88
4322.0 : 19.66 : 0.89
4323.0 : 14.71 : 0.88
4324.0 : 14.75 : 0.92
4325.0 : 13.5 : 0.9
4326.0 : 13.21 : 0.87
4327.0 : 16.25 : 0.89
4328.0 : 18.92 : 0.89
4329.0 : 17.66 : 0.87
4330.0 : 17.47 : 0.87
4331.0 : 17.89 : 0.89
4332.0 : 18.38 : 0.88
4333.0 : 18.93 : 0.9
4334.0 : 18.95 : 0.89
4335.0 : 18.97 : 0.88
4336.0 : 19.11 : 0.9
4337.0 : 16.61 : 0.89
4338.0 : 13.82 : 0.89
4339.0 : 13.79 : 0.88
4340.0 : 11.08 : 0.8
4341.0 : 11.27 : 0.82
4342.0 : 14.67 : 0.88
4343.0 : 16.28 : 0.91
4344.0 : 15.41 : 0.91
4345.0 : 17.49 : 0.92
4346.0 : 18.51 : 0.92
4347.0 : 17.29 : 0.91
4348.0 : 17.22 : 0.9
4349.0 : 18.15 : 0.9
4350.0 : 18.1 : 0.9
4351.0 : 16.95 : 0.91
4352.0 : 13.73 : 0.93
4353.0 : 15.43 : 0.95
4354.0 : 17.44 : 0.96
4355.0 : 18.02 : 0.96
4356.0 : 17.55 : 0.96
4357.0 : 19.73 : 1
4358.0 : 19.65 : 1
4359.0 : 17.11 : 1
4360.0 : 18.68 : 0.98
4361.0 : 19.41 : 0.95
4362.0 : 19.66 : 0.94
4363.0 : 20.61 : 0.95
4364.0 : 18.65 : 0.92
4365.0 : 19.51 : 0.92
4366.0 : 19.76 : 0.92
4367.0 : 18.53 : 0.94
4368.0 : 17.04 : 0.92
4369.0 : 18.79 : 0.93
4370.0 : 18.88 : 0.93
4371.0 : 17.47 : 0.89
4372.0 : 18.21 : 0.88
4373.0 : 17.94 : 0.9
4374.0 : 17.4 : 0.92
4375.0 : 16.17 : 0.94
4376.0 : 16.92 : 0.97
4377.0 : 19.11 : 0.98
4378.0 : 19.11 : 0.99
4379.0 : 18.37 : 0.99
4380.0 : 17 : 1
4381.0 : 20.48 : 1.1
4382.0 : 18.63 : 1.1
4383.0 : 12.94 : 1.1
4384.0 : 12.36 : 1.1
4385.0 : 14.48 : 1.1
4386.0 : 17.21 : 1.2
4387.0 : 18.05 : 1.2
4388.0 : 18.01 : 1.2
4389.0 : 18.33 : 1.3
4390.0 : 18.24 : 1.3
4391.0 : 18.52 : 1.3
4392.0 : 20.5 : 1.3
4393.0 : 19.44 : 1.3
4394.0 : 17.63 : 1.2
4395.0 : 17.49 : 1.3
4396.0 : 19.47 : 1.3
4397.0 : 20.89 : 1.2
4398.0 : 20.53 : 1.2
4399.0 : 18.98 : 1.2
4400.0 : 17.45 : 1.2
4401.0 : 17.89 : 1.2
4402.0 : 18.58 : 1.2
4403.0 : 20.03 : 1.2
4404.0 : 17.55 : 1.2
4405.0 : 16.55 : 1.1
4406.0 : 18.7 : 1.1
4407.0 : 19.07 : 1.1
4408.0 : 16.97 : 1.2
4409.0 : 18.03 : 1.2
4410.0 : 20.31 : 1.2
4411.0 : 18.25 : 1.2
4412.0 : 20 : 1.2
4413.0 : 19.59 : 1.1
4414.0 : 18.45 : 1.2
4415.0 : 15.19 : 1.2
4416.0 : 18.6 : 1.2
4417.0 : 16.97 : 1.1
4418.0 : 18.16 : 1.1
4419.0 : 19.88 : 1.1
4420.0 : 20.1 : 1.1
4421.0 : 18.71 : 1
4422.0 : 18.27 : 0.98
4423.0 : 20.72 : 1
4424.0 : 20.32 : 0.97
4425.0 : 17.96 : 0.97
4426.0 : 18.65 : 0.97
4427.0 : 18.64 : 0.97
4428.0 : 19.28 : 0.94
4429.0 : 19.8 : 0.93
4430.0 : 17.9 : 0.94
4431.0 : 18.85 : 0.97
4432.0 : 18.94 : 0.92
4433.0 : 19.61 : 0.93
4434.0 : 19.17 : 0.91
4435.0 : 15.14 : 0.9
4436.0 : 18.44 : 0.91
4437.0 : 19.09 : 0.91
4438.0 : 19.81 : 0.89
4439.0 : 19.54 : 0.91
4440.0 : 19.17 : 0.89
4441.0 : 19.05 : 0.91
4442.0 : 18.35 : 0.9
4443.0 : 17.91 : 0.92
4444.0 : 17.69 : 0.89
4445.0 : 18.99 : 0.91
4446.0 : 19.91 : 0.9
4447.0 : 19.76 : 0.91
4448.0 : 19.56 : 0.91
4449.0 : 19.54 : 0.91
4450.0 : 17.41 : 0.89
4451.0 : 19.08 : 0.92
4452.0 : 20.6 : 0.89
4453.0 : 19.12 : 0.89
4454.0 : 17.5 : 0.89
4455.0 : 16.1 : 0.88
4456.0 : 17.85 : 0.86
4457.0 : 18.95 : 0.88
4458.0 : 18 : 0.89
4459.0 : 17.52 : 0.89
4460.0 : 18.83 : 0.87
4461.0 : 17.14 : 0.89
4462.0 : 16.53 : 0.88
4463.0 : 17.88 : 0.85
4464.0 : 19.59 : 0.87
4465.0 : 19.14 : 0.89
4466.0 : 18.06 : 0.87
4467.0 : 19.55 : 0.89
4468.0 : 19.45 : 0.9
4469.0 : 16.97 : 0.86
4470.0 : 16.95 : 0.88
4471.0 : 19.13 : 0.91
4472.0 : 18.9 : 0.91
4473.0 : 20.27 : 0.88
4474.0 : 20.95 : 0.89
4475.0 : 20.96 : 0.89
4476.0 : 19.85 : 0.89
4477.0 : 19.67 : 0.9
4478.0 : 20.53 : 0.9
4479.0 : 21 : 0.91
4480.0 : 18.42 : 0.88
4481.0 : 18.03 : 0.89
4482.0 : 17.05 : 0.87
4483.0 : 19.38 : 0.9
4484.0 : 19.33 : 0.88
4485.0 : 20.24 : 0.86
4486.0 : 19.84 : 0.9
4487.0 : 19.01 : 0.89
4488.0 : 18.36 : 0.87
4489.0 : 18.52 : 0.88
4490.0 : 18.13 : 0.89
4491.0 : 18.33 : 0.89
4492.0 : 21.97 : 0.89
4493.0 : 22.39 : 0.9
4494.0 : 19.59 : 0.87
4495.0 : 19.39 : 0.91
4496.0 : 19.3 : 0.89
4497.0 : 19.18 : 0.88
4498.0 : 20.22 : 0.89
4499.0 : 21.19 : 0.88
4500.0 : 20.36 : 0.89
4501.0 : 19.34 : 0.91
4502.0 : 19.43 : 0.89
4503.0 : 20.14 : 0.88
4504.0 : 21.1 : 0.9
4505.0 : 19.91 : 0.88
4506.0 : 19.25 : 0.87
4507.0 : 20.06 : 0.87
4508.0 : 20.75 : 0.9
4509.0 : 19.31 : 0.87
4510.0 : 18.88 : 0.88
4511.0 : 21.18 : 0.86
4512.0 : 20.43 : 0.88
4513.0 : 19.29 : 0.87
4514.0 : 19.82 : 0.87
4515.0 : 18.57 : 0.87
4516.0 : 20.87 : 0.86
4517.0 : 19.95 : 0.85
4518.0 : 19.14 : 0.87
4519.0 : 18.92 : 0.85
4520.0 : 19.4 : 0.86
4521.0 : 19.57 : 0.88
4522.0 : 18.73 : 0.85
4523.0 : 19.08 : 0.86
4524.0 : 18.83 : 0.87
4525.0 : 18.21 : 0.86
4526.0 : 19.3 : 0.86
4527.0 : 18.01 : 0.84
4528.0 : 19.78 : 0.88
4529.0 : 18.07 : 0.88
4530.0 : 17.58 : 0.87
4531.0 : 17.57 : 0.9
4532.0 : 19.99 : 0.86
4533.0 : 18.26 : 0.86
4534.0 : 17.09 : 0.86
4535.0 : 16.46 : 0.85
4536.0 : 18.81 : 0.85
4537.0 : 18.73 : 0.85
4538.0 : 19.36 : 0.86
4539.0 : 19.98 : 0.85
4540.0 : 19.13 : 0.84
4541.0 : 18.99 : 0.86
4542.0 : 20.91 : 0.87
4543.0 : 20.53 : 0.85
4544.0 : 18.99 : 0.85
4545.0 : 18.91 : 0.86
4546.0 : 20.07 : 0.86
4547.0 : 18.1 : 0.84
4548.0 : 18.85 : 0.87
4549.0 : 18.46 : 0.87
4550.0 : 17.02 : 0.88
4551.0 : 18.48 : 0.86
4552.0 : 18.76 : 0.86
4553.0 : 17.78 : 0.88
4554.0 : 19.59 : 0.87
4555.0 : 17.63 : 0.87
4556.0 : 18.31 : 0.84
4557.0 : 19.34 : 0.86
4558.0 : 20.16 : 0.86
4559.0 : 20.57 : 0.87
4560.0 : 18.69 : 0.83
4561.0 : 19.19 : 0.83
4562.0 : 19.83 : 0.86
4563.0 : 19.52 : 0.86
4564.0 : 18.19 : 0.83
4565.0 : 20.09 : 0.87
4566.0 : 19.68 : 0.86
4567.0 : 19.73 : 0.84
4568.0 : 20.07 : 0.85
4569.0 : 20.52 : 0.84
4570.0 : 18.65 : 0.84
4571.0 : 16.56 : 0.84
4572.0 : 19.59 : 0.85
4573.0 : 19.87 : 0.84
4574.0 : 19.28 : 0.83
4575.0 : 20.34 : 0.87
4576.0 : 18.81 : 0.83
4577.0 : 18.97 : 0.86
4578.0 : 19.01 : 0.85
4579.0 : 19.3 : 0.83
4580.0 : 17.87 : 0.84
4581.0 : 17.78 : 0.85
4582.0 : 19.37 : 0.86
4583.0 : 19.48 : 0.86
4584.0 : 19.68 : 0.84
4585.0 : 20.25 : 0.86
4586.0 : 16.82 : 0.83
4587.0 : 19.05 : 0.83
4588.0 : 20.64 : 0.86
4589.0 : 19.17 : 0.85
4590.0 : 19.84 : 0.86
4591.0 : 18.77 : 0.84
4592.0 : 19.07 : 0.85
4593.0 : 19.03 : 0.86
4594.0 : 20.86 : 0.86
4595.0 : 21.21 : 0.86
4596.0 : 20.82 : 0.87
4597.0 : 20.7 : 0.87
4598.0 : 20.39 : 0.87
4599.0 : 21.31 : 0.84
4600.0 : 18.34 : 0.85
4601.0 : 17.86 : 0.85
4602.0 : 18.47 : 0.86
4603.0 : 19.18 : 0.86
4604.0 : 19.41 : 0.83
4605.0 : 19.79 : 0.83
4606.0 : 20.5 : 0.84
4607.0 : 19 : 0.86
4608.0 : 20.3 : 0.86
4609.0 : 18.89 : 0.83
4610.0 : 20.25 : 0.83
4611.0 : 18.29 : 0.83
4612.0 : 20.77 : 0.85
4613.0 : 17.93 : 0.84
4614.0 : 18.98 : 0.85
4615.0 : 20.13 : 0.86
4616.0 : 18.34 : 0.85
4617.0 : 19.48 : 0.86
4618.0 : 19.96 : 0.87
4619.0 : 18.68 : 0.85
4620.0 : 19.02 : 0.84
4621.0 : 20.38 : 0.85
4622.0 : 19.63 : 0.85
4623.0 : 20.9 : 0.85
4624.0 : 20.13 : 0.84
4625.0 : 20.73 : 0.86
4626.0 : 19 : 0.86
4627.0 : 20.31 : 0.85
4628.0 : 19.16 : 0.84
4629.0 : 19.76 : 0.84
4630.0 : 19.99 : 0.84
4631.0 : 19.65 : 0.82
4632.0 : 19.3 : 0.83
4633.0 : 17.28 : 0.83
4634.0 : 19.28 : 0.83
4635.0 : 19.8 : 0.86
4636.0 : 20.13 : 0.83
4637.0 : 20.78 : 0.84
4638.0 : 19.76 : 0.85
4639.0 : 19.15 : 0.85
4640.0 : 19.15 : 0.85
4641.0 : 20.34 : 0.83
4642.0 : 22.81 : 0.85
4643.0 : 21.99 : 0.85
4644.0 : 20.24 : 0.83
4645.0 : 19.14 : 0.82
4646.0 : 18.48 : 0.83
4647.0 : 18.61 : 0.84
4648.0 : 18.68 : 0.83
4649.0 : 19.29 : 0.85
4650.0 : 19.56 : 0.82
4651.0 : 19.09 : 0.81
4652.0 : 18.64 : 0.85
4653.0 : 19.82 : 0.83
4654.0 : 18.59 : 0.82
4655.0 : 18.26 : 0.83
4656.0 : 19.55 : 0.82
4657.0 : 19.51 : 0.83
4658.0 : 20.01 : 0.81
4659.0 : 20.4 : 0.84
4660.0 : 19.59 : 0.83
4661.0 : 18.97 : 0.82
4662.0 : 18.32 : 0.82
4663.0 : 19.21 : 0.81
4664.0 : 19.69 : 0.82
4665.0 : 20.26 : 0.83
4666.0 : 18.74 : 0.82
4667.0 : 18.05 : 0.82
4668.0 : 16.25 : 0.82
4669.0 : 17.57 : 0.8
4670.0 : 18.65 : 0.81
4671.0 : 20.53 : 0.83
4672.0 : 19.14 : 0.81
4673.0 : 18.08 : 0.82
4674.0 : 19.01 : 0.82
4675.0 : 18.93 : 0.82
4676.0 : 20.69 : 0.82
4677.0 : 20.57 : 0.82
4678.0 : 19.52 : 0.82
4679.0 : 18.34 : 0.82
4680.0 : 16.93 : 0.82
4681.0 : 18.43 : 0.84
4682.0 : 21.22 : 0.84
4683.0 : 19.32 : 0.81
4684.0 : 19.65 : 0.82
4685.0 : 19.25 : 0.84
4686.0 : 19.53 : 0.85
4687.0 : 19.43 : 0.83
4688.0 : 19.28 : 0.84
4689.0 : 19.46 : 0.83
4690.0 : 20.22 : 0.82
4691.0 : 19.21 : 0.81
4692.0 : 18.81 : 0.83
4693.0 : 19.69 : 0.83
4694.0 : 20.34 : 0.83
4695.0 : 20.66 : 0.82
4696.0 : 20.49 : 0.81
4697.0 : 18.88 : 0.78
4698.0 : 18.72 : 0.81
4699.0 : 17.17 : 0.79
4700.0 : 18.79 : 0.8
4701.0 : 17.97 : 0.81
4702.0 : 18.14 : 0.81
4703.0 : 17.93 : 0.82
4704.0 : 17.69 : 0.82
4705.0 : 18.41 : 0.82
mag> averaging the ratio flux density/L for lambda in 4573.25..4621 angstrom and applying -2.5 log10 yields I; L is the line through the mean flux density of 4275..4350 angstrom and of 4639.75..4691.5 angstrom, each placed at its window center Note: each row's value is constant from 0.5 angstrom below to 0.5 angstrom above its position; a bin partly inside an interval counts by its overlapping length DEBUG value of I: -0.044 mag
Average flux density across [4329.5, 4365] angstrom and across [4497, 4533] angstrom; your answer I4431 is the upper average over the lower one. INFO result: 1.1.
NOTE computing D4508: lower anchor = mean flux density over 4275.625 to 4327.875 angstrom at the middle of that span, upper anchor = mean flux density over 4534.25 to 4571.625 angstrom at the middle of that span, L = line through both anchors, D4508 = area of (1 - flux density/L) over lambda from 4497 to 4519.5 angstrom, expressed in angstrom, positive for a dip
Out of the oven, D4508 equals -1.8 angstrom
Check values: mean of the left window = 15.5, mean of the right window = 19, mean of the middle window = 19.9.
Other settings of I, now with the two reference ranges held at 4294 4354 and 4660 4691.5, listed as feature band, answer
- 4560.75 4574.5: -0.08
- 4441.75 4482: -0.11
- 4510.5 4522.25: -0.12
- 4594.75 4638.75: -0.06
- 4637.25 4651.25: -0.05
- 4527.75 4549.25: -0.06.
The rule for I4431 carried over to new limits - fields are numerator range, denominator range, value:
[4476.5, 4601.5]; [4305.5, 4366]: 1.16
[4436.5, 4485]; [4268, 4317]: 1.24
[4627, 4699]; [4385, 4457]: 1.04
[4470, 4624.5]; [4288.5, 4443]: 1.12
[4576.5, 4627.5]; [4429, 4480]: 1.04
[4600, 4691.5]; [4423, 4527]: 1.01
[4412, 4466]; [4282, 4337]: 1.18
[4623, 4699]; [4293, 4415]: 1.14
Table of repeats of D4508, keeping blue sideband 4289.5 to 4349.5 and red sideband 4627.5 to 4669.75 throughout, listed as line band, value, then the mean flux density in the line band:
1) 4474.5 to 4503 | -3.4 angstrom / 19.6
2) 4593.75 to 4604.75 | -0.6 angstrom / 19.8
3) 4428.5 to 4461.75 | -3.1 angstrom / 18.6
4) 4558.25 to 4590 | -1.3 angstrom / 19.3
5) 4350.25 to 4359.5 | -0.8 angstrom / 17.3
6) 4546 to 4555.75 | -0.1 angstrom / 18.4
